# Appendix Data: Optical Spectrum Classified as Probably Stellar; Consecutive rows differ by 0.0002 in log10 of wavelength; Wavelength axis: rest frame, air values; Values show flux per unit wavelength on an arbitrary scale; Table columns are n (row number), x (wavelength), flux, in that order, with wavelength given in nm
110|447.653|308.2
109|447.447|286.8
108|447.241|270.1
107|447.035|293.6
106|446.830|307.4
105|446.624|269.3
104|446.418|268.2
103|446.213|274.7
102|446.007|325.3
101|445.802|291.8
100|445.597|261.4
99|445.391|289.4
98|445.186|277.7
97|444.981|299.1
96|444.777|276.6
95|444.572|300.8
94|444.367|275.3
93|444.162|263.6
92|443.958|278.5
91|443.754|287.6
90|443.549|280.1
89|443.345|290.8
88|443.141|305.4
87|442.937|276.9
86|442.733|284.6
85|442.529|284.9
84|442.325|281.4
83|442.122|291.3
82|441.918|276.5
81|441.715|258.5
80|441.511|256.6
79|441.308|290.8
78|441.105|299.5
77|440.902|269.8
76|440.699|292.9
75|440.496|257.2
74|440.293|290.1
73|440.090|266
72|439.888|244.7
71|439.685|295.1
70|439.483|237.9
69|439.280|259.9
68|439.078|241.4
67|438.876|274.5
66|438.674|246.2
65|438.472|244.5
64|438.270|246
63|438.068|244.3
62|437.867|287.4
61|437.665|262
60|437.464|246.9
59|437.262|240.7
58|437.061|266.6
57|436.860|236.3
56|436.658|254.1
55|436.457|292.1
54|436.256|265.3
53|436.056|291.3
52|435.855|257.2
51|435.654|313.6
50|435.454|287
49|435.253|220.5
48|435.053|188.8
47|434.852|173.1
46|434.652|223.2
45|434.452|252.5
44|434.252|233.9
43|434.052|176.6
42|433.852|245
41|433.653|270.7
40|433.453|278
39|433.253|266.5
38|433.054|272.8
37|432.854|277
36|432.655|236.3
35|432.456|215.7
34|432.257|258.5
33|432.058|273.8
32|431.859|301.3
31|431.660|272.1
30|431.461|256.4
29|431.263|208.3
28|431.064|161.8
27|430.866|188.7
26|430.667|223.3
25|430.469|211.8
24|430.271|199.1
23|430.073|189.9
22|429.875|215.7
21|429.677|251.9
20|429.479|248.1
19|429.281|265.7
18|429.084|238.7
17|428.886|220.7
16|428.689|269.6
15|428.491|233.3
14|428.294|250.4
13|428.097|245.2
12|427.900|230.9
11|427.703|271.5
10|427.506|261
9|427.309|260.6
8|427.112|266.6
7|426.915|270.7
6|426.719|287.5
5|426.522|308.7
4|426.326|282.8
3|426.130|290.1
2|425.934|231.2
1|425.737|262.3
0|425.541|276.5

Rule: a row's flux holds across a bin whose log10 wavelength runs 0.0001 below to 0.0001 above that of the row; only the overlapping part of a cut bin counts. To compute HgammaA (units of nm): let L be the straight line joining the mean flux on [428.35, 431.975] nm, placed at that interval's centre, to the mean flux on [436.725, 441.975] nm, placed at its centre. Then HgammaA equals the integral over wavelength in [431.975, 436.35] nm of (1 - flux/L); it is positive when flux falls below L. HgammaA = -0.07 nm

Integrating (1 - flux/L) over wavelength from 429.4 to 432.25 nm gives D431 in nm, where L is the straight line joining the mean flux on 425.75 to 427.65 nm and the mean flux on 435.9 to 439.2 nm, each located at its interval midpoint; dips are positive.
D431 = 0.40 nm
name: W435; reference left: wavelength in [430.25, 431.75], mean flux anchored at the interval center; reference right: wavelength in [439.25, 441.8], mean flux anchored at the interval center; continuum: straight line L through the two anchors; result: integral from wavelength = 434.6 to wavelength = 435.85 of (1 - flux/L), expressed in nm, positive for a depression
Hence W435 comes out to 0.02 nm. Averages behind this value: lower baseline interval 216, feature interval 237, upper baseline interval 271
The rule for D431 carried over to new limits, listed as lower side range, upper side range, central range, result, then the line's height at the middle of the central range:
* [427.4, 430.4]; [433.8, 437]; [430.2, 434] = -0.009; 242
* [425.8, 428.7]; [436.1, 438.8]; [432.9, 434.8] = 0.103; 260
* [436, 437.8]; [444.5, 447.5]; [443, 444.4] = -0.017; 280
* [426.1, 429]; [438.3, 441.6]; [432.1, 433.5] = 0.034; 264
